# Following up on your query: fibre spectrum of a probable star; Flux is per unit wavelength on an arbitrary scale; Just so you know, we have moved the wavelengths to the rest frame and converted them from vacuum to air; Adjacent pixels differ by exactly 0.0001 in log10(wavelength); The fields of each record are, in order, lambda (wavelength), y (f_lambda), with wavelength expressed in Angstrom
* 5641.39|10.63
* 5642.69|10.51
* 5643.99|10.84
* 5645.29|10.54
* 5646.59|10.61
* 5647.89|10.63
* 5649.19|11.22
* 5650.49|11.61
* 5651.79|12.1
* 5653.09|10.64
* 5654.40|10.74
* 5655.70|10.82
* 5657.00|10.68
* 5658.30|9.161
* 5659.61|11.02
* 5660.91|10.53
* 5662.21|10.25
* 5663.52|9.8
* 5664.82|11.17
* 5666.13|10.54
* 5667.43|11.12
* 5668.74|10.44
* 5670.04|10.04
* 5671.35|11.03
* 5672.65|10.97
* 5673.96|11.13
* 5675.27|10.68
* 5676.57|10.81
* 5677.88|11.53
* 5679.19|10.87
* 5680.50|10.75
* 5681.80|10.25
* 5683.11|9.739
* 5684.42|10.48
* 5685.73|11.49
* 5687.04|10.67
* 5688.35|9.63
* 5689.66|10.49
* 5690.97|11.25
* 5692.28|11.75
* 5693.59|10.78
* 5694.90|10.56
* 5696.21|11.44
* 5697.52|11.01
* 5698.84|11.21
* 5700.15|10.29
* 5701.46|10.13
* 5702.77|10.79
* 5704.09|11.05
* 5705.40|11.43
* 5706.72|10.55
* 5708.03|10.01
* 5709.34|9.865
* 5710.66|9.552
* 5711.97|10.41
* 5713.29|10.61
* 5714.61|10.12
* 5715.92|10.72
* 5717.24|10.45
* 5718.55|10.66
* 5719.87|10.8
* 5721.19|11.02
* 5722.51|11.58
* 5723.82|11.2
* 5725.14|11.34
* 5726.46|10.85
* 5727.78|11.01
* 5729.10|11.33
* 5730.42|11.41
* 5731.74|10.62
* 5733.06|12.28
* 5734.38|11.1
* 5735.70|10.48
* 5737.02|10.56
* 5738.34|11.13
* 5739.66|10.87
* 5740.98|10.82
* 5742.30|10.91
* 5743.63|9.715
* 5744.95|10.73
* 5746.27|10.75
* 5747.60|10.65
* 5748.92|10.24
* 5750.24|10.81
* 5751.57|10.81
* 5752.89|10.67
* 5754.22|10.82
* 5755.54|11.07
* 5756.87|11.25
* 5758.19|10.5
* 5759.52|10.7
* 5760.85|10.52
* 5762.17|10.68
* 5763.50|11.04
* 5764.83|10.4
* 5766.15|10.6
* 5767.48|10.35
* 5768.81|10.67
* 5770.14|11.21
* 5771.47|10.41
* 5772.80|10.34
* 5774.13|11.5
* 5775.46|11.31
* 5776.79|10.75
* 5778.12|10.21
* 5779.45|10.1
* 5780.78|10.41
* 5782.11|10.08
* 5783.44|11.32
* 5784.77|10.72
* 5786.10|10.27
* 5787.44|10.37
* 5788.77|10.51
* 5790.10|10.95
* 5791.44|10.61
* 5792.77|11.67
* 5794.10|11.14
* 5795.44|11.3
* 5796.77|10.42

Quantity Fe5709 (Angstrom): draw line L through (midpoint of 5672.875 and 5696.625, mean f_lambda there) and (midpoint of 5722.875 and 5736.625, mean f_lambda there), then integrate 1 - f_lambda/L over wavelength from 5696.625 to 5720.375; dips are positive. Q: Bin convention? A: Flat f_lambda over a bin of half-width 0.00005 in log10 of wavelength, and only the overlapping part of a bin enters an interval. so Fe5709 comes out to 1.0 Angstrom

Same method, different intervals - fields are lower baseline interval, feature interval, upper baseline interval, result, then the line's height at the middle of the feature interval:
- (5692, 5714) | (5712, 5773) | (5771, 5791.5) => -0.9 Angstrom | 10.6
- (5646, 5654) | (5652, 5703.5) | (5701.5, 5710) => 0.7 Angstrom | 10.9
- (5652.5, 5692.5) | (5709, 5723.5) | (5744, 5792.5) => 0.1 Angstrom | 10.7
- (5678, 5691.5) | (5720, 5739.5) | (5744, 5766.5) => -0.8 Angstrom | 10.7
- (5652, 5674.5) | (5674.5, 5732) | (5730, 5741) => 0.5 Angstrom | 10.9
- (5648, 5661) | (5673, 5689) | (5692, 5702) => 0.3 Angstrom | 10.9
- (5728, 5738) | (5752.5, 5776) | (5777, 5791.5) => -0.1 Angstrom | 10.7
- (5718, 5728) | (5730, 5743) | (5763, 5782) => -0.1 Angstrom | 10.9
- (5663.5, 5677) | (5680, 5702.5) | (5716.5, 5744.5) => 0.2 Angstrom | 10.8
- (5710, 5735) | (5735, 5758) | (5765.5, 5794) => 0.2 Angstrom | 10.8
